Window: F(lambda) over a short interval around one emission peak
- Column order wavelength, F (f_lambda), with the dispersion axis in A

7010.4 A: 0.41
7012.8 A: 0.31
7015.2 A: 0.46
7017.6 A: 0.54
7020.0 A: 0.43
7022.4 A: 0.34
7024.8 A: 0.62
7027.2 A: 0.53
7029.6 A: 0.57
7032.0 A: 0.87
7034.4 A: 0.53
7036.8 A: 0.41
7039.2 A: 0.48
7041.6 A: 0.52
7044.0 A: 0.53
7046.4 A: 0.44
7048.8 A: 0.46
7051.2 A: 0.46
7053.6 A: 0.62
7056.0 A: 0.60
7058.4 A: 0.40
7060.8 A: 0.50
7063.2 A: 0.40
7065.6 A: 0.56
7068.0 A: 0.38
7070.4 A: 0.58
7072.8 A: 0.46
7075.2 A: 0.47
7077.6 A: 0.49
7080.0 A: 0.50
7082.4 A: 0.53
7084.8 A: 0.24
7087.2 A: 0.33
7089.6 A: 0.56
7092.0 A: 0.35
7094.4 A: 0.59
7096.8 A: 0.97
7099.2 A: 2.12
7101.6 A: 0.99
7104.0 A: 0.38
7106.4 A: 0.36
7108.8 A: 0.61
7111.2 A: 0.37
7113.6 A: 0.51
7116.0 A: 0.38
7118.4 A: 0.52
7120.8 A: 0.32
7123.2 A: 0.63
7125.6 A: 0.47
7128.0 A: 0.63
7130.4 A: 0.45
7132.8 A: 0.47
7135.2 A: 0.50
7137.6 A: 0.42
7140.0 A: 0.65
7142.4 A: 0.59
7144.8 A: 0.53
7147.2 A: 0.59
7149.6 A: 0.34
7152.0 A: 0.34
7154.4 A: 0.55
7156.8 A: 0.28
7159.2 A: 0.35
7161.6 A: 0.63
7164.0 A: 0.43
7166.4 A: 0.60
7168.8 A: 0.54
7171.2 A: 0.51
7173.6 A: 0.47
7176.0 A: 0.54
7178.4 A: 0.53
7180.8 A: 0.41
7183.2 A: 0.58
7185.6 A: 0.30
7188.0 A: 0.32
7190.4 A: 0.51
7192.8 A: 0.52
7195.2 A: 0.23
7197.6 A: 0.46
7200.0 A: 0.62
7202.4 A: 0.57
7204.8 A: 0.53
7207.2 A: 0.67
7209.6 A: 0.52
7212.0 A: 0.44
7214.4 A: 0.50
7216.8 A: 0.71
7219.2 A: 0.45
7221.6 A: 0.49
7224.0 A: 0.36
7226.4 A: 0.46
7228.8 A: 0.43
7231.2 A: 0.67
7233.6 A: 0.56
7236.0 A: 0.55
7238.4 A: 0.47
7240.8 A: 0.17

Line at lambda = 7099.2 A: [O III] 5007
